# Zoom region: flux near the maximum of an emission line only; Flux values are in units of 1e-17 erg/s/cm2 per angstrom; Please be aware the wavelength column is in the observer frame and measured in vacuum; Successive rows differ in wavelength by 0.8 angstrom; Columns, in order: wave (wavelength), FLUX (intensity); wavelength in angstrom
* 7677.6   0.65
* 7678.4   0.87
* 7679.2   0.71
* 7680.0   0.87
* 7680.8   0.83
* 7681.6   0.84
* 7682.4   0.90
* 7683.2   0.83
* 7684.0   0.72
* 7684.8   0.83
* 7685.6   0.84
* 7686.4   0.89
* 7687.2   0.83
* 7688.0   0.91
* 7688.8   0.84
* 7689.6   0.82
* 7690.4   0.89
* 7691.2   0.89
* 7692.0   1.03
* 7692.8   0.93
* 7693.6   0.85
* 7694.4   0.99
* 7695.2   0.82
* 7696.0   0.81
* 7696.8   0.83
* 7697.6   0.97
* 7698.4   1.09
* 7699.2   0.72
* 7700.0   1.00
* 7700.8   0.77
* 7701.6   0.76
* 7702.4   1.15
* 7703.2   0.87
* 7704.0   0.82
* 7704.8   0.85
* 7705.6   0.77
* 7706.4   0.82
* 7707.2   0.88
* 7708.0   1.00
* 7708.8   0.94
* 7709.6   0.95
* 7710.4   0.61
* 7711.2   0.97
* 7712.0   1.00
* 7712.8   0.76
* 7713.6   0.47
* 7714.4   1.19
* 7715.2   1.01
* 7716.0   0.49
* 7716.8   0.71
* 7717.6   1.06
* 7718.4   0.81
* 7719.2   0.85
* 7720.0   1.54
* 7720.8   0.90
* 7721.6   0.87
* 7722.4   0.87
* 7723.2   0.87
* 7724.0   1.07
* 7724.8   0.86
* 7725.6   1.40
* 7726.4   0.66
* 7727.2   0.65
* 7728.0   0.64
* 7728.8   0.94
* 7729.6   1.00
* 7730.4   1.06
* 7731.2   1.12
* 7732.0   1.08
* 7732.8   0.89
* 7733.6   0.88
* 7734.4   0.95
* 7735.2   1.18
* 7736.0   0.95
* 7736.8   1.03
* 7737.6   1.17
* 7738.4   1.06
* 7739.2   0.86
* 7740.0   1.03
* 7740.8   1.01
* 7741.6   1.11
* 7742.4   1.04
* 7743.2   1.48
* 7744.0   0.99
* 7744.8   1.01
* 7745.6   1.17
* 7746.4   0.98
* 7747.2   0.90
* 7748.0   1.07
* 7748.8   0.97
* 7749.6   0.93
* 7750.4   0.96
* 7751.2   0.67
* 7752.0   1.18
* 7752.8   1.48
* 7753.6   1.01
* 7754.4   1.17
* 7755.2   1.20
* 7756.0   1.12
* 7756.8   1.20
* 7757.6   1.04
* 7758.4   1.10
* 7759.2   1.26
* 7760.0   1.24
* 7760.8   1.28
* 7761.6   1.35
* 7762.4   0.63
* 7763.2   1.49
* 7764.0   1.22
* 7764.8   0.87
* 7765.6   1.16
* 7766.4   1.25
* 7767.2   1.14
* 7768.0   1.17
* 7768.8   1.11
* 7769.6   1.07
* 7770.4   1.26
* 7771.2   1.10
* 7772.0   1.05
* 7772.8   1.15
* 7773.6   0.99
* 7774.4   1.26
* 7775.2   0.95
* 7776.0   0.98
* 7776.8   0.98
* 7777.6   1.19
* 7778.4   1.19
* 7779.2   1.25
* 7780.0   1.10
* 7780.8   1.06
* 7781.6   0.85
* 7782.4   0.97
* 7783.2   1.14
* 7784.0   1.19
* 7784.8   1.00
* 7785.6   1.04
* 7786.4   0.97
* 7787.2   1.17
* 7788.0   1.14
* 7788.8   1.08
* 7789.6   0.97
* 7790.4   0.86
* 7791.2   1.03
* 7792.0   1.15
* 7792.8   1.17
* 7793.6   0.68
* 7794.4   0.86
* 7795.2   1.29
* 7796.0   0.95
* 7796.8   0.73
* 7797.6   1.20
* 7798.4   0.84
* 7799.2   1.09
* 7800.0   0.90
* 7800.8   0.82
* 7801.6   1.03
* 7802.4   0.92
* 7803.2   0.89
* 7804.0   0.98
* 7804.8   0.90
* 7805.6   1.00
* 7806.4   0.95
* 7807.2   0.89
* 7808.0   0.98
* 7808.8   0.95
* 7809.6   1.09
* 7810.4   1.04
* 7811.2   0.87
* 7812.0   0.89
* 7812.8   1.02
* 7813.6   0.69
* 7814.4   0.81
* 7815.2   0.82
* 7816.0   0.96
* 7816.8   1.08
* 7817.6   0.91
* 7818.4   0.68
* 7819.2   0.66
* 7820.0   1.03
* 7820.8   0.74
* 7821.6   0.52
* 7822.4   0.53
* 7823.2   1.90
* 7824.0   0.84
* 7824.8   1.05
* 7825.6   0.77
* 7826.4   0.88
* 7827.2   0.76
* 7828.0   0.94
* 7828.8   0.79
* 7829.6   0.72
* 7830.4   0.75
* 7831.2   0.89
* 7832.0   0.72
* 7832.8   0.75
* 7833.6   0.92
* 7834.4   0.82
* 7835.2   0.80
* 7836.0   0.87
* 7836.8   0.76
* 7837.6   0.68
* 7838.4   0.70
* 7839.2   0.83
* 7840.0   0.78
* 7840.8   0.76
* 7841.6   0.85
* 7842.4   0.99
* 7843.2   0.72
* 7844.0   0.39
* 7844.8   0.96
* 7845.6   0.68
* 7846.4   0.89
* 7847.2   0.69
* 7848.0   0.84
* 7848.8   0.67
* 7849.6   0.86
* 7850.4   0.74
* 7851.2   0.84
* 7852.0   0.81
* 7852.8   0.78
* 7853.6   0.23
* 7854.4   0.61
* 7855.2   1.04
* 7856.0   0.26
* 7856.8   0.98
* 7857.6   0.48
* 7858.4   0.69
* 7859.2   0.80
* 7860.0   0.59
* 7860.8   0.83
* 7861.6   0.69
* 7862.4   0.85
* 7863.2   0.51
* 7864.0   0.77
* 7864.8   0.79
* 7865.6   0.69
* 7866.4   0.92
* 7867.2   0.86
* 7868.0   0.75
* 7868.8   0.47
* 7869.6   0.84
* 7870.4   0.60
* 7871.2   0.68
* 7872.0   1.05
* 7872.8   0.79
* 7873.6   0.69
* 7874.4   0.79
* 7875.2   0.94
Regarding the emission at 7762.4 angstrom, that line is C III]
